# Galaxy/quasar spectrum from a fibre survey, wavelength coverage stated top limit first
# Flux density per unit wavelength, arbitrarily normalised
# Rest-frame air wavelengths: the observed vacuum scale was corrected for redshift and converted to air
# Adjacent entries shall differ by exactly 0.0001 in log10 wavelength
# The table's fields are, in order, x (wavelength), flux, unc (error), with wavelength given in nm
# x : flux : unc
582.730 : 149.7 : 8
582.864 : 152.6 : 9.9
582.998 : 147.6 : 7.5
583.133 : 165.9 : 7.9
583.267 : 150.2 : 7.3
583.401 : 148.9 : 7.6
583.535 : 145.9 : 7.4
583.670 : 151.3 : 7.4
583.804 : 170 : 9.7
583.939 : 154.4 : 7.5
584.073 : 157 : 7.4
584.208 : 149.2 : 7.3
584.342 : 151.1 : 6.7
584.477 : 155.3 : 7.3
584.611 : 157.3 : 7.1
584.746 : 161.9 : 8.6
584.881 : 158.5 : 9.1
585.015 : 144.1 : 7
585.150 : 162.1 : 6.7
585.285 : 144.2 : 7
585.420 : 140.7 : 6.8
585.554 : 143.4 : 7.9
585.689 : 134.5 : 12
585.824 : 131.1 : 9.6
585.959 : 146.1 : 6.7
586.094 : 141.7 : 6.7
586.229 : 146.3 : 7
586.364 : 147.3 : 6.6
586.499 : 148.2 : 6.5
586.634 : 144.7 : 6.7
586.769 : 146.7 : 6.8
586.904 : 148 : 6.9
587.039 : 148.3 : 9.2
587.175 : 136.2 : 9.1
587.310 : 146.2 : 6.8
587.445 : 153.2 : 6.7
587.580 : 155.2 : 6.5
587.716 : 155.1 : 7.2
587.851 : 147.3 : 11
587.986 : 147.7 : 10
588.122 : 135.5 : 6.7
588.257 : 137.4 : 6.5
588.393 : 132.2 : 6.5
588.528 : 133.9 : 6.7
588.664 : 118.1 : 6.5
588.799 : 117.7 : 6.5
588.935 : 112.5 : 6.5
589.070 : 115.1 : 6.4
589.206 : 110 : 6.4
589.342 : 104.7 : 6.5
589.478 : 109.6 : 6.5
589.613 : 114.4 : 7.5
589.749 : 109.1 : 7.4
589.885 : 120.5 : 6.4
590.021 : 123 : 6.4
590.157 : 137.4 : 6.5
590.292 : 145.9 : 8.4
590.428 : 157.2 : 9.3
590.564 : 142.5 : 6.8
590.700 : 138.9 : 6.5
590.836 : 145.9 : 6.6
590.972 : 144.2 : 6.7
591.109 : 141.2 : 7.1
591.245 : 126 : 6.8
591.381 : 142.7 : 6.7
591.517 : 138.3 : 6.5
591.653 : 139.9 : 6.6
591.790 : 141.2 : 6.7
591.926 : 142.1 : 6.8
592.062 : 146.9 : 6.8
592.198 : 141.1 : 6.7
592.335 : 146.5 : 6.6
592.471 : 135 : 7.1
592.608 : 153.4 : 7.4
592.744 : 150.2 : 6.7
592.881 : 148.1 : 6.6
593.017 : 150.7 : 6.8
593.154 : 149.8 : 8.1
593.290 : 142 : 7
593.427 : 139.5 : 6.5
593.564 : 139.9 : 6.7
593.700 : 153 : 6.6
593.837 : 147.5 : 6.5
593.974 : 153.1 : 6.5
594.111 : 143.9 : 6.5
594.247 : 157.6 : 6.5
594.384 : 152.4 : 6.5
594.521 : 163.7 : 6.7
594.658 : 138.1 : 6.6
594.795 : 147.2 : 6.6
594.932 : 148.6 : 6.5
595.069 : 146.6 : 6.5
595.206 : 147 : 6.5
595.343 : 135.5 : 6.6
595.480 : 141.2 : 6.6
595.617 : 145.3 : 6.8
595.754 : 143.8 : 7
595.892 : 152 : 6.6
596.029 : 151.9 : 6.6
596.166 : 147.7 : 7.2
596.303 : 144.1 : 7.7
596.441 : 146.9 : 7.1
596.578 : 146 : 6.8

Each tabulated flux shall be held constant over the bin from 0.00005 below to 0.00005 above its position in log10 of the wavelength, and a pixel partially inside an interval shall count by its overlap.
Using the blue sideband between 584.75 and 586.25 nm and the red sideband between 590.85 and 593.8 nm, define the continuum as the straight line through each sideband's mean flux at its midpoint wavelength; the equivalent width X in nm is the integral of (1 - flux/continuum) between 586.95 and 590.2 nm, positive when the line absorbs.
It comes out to 0.33 nm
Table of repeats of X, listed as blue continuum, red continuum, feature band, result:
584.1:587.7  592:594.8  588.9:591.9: 0.35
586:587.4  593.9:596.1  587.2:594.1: 0.43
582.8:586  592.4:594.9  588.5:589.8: 0.31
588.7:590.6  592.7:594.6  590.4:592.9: -0.13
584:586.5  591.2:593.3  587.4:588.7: 0.04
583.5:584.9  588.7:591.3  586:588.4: -0.08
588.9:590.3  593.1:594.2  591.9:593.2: -0.07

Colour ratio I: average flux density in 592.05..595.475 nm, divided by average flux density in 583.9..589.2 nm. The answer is 1.03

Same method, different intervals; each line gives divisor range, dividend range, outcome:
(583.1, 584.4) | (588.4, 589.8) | 0.75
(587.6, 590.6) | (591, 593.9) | 1.11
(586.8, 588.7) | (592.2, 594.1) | 1.02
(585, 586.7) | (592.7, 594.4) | 1.03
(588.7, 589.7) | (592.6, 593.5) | 1.31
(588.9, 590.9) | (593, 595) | 1.18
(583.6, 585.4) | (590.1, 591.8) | 0.92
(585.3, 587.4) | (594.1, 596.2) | 1.03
